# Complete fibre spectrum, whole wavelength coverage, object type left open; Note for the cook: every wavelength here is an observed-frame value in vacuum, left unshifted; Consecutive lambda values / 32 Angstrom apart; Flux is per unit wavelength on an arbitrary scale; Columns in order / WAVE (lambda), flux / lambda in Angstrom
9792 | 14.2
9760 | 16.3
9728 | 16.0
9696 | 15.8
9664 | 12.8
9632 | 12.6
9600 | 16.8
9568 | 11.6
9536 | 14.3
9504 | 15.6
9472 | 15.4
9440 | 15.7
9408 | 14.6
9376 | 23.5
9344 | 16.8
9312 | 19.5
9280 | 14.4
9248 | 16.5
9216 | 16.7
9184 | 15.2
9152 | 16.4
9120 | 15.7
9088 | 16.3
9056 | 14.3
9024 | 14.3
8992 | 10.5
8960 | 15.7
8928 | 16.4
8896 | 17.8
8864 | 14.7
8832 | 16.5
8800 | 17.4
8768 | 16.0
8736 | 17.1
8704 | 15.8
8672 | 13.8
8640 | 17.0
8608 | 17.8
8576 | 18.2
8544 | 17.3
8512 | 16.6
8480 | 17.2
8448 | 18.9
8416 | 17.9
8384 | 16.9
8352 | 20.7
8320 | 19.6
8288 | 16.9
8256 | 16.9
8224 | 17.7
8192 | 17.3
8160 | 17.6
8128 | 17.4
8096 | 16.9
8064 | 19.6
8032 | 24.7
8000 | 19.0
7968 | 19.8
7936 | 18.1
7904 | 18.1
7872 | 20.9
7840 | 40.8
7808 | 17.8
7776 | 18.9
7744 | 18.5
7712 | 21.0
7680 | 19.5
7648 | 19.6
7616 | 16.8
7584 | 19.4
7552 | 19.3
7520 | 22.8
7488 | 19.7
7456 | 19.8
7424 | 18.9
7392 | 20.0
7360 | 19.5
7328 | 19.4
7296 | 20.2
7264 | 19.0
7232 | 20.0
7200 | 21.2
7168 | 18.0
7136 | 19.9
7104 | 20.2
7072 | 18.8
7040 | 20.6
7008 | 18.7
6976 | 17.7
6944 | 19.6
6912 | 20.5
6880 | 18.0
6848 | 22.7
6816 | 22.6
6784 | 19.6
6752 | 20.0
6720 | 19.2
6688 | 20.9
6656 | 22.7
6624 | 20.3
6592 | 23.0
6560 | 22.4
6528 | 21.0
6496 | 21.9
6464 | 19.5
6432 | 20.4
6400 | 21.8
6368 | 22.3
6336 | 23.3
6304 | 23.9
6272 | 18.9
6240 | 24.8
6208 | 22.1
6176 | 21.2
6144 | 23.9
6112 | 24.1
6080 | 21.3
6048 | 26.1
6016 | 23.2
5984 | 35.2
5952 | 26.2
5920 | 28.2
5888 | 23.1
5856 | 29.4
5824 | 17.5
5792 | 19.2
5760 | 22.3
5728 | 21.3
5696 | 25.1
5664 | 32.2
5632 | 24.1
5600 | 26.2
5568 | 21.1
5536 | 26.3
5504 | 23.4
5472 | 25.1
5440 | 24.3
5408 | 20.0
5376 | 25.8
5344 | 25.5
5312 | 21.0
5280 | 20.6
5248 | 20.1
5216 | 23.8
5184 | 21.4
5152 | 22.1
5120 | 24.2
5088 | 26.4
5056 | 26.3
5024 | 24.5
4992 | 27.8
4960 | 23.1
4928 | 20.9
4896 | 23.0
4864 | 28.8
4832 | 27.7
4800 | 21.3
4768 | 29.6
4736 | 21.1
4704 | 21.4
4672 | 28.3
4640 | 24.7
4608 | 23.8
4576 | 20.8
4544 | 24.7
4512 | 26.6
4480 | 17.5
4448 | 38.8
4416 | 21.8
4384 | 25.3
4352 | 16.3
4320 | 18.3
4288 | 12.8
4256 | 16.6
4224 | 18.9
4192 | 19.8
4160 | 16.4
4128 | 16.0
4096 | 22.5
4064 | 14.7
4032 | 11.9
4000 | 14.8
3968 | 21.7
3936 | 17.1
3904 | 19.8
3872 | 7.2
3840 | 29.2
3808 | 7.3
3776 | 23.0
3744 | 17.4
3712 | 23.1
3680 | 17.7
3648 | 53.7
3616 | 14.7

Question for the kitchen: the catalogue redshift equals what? 0.20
